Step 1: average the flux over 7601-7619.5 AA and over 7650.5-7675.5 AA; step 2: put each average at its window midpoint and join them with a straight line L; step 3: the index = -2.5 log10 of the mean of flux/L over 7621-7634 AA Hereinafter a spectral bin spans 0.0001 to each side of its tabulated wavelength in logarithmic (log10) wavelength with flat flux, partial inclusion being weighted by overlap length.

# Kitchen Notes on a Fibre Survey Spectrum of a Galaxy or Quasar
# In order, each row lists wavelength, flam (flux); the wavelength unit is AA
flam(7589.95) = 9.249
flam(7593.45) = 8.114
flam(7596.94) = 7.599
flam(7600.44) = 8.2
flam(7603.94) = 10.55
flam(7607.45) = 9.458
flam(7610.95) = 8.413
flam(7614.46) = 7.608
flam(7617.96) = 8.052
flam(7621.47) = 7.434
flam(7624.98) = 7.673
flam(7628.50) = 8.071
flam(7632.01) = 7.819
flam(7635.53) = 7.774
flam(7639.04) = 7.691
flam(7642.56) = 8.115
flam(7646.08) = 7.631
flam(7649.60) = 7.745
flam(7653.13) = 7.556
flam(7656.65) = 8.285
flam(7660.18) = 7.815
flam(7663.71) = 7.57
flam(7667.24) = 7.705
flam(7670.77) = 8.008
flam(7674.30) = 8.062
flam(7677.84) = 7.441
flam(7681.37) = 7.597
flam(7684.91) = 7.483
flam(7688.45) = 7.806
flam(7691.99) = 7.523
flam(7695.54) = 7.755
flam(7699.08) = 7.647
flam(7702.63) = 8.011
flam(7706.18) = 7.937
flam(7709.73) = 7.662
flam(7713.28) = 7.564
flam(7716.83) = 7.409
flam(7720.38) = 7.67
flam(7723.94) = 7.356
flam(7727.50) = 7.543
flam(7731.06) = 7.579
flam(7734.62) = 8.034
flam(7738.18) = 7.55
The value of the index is 0.09 mag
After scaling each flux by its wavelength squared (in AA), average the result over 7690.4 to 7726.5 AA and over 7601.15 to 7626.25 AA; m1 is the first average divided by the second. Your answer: 0.93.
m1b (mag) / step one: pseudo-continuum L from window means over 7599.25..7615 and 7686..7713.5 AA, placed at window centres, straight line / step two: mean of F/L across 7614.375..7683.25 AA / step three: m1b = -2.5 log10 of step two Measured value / 0.083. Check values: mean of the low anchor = 8.96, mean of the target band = 7.79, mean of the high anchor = 7.74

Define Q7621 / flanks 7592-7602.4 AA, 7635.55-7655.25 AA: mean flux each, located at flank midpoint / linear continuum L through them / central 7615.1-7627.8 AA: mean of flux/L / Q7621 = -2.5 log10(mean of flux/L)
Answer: 0.021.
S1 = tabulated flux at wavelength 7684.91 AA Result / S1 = 7.483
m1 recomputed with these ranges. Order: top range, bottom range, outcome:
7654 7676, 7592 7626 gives 0.96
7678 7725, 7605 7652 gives 0.98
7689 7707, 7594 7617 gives 0.93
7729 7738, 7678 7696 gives 1.03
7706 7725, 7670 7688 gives 0.99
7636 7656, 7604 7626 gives 0.94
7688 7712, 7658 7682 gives 1.01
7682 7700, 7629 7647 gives 0.99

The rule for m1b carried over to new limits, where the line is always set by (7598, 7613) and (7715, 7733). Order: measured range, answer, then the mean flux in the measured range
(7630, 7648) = 0.11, 7.81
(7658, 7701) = 0.05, 7.71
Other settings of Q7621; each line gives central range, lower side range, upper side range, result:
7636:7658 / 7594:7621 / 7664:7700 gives 0.03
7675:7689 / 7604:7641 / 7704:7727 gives 0.03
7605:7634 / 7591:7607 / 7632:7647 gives 0.02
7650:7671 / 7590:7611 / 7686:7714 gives 0.05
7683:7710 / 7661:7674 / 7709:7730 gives -0.01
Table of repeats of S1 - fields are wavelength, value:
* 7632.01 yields 7.819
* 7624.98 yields 7.673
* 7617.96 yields 8.052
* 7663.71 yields 7.57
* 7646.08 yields 7.631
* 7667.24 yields 7.705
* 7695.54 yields 7.755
